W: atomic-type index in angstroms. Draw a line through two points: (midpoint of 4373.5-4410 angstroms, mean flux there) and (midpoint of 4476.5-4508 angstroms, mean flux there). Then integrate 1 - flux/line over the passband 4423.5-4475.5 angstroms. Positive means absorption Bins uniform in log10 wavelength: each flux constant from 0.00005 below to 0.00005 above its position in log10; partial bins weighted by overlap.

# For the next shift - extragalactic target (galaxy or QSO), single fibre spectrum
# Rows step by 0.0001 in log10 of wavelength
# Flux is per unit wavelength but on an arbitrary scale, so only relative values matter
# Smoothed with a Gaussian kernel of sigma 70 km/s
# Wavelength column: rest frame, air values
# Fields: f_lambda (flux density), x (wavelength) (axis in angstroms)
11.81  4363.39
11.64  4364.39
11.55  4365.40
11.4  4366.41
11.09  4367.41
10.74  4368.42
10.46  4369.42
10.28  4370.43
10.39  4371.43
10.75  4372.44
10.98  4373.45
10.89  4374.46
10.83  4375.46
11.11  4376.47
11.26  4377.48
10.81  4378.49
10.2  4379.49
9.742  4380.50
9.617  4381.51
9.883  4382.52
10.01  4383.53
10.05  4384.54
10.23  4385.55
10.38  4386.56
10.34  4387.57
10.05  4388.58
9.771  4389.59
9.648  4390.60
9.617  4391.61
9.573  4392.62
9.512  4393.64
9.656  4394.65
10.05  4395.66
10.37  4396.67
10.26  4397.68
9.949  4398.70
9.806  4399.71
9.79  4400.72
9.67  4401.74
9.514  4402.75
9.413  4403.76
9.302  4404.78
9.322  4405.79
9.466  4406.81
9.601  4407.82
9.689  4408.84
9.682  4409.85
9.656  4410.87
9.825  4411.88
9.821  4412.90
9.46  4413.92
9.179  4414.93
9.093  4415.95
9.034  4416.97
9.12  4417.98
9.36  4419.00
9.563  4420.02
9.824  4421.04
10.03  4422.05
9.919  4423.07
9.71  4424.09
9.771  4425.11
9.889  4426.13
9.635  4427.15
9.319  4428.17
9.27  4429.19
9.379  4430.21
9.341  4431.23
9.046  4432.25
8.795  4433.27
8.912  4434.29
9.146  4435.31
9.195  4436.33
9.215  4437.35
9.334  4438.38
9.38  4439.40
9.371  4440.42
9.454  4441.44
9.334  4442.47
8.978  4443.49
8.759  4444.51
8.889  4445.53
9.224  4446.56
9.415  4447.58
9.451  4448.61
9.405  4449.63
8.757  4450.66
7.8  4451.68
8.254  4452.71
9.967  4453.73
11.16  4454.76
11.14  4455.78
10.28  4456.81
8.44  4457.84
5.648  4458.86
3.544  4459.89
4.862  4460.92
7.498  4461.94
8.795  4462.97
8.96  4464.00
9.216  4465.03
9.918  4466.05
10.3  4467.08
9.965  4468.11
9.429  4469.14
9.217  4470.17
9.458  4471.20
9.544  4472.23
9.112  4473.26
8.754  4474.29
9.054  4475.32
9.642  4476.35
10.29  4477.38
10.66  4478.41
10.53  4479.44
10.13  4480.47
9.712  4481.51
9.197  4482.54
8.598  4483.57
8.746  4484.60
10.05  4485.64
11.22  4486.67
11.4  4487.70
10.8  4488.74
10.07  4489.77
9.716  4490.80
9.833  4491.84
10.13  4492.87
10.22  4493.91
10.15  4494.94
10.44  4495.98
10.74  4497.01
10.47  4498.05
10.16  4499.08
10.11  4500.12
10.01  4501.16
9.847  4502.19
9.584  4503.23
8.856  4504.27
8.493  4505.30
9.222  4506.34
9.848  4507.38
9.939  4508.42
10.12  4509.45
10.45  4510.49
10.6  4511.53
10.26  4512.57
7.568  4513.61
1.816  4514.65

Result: 4.92 angstroms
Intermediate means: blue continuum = 9.99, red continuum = 9.97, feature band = 9.03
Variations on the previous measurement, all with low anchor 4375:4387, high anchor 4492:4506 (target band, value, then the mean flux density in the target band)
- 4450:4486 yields 3.6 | 9.04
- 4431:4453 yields 2.3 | 9.07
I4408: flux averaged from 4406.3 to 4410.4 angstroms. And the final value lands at 9.61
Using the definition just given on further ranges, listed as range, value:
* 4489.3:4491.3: 9.91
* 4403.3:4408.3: 9.42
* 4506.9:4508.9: 9.88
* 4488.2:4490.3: 10.4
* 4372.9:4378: 11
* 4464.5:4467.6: 9.82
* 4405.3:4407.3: 9.37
